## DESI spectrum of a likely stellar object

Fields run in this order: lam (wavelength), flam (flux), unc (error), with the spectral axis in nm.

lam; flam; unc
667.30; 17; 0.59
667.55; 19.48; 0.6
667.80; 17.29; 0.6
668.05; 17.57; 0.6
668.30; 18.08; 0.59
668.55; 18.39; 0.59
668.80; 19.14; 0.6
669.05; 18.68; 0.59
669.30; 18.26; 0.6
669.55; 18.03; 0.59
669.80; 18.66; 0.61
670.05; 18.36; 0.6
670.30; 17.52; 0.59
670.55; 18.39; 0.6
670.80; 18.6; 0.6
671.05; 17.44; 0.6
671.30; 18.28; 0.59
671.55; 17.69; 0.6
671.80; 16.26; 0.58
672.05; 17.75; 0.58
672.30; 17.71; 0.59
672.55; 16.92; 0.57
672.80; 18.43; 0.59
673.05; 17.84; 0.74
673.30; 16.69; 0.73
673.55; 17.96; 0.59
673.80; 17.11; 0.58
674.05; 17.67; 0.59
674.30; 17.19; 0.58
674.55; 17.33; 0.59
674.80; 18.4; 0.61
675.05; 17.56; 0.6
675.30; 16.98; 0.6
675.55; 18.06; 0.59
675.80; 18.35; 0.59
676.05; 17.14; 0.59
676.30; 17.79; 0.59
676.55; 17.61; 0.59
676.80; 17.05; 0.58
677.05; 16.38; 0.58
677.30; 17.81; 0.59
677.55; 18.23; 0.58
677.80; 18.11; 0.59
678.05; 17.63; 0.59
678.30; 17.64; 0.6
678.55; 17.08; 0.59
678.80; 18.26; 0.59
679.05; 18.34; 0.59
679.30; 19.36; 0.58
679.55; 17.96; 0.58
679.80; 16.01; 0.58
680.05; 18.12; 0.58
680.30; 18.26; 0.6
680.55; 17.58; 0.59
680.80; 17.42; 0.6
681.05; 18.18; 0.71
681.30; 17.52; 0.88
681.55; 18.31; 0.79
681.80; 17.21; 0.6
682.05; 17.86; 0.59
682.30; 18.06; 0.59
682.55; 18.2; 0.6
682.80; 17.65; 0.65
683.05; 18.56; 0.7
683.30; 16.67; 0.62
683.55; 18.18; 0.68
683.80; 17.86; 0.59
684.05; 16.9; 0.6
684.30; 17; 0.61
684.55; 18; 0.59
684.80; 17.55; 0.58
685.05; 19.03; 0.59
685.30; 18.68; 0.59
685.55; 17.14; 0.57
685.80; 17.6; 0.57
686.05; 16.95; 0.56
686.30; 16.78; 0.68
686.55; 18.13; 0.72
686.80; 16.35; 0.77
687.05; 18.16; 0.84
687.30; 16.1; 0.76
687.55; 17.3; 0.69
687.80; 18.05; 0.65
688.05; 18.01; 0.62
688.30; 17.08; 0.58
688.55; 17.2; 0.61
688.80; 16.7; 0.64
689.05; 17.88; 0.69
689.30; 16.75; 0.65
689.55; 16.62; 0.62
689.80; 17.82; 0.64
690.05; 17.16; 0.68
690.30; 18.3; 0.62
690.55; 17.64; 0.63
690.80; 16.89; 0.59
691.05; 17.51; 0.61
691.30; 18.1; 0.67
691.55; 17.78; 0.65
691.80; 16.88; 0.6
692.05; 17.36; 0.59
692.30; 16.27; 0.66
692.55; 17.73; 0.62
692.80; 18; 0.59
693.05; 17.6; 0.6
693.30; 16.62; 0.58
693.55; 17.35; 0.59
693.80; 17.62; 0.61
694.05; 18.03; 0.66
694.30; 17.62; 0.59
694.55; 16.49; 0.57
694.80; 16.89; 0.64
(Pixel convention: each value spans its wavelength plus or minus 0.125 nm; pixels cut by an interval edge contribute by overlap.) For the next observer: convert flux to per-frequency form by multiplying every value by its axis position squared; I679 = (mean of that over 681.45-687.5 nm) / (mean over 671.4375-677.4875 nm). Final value 1.0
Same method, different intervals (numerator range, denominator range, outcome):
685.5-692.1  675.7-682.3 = 1.01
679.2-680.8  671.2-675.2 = 1.04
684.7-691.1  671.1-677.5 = 1.04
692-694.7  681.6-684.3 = 1.01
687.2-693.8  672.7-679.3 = 1.02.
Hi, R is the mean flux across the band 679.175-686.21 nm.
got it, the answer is 17.8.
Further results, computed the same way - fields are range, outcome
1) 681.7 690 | 17.5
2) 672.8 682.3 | 17.7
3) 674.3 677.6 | 17.6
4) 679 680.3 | 18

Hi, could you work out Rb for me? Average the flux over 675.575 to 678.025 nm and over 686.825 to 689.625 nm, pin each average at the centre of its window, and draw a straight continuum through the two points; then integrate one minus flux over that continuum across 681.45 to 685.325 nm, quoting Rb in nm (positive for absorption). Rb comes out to -0.10 nm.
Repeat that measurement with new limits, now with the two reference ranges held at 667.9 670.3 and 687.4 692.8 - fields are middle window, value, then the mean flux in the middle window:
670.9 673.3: 0.08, 17.6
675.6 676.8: 0.02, 17.7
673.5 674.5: 0.04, 17.4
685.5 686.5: 0.02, 17.2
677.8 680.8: 0.00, 17.8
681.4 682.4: -0.01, 17.8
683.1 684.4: 0.02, 17.4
